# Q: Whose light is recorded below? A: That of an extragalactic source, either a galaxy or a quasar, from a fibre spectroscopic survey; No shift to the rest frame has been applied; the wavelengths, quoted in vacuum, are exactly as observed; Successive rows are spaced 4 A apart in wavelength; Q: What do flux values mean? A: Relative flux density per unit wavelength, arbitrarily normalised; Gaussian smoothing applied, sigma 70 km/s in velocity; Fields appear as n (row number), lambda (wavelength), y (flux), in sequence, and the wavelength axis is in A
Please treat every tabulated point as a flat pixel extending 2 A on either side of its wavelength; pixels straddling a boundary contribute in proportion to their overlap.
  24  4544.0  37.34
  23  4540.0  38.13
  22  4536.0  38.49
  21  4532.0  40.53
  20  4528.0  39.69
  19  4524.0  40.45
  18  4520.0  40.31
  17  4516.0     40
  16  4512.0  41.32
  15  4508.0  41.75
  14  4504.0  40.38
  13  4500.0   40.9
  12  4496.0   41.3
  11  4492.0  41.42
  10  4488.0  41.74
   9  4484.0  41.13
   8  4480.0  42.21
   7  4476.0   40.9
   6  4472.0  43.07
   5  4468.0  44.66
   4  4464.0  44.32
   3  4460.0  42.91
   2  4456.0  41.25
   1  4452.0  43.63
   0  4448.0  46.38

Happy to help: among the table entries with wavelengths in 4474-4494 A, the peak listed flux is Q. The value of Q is 42.21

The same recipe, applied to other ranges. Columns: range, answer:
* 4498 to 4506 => 40.9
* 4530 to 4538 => 40.53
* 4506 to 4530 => 41.75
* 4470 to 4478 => 43.07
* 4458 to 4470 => 44.66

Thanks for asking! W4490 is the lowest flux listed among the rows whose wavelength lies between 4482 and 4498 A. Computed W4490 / 41.13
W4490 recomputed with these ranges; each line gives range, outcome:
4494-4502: 40.9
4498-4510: 40.38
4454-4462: 41.25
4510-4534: 39.69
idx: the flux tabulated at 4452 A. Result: 43.63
